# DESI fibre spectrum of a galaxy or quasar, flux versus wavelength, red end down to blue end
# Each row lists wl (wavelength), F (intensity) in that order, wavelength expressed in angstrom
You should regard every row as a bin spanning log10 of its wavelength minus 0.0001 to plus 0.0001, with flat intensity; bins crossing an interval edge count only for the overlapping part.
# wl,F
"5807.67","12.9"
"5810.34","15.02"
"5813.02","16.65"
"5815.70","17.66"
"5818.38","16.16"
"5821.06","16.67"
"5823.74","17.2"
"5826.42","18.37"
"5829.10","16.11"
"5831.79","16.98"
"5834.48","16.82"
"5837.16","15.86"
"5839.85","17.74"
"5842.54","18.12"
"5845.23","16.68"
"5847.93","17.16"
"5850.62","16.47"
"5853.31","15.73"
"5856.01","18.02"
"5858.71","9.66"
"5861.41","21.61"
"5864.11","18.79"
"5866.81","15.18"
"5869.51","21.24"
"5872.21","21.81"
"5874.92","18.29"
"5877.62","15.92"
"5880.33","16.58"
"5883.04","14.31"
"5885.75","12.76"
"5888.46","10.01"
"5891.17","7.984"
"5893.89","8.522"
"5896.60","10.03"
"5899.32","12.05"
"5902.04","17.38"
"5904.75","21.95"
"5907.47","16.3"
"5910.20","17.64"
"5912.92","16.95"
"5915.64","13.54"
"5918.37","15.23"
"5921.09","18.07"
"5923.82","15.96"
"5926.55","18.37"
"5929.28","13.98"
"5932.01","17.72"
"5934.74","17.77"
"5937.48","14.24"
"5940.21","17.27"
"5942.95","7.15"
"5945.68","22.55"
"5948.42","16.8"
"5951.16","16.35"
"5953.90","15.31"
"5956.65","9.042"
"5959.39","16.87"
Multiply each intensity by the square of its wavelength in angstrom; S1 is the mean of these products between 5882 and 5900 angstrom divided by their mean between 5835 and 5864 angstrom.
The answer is 0.6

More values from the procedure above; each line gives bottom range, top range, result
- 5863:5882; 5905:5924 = 0.93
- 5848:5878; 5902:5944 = 0.94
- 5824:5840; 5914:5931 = 0.97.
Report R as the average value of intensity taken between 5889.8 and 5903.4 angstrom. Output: 11.2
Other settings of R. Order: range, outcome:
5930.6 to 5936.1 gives 17.7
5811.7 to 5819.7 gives 16.8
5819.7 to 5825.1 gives 17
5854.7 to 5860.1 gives 13.9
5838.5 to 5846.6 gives 17.5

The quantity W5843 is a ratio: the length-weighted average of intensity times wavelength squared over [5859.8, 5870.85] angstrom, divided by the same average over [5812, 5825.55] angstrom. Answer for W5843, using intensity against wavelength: 1.14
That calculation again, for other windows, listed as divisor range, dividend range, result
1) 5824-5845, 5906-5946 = 0.97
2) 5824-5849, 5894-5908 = 0.89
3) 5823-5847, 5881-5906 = 0.77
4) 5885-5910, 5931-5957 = 1.20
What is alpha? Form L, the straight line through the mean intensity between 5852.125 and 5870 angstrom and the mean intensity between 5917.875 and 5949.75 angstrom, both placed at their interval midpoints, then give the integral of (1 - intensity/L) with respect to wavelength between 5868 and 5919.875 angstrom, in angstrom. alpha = 4.6 angstrom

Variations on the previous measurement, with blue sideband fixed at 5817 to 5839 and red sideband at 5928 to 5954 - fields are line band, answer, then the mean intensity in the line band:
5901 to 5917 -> -1.1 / 17.3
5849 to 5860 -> 1.0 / 15.1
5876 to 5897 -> 5.4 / 12.2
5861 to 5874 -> -2.4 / 19.5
